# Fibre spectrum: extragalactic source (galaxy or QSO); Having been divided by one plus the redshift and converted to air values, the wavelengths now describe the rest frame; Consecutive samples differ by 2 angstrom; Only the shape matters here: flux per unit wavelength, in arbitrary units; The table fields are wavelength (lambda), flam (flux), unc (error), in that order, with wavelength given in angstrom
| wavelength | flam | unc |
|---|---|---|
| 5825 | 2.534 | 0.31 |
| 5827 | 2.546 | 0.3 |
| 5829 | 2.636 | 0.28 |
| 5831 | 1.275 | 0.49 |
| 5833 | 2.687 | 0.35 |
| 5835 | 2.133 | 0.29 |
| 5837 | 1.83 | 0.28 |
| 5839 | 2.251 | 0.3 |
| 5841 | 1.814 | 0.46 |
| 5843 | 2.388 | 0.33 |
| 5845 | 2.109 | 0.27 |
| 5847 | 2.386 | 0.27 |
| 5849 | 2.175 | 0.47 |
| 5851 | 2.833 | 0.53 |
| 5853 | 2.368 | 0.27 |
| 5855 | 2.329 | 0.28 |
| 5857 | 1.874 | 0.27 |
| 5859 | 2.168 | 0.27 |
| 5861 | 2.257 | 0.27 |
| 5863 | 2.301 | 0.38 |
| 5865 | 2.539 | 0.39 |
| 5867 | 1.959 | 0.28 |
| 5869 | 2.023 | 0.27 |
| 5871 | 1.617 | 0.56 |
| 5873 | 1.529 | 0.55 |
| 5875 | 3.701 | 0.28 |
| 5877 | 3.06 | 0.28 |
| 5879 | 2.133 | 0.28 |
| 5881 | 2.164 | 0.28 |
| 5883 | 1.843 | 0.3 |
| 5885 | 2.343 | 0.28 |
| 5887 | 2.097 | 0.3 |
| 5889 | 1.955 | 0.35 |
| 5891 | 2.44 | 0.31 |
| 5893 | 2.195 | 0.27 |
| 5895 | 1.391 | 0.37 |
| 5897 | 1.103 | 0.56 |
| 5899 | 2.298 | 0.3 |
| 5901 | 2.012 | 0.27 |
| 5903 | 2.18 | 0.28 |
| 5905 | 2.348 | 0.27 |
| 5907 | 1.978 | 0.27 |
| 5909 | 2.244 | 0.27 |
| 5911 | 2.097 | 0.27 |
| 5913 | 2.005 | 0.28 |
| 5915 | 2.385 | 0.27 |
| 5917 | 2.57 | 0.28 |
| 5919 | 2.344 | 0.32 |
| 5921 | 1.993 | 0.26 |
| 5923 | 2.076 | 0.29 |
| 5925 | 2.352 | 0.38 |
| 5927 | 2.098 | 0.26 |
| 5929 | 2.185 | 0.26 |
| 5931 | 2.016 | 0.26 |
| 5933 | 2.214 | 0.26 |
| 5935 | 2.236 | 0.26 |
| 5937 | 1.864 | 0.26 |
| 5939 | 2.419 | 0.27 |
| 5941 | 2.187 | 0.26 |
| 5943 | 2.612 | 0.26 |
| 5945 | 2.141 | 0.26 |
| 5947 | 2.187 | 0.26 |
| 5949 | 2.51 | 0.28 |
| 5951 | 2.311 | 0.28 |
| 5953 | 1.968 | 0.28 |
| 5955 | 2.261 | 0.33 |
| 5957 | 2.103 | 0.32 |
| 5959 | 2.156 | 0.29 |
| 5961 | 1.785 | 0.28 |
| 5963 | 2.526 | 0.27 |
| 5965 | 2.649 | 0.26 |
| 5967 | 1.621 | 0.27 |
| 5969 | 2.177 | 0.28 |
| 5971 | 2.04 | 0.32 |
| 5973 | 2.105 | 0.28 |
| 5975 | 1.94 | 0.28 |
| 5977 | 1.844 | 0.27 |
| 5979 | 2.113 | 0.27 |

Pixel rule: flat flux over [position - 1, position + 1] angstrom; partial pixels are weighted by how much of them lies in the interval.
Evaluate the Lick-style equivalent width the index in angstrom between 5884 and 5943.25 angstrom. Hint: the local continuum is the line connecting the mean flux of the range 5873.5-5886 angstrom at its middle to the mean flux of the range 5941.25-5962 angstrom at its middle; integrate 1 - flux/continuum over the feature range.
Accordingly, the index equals 5.5 angstrom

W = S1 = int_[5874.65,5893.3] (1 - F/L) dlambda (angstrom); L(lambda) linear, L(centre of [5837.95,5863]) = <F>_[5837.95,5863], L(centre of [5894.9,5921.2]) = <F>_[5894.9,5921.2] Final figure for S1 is -1.7 angstrom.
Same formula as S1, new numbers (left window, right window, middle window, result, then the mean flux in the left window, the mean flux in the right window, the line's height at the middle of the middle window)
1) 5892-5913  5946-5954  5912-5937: -1.06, 1.99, 2.24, 2.11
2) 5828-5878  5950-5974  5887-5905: 1.87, 2.25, 2.14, 2.21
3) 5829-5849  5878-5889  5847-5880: -3.02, 2.13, 2.1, 2.11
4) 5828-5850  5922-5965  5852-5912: 0.69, 2.15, 2.21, 2.18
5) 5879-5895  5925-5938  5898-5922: -1.06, 2.1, 2.12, 2.11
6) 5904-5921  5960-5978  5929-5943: -0.16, 2.23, 2.08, 2.17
